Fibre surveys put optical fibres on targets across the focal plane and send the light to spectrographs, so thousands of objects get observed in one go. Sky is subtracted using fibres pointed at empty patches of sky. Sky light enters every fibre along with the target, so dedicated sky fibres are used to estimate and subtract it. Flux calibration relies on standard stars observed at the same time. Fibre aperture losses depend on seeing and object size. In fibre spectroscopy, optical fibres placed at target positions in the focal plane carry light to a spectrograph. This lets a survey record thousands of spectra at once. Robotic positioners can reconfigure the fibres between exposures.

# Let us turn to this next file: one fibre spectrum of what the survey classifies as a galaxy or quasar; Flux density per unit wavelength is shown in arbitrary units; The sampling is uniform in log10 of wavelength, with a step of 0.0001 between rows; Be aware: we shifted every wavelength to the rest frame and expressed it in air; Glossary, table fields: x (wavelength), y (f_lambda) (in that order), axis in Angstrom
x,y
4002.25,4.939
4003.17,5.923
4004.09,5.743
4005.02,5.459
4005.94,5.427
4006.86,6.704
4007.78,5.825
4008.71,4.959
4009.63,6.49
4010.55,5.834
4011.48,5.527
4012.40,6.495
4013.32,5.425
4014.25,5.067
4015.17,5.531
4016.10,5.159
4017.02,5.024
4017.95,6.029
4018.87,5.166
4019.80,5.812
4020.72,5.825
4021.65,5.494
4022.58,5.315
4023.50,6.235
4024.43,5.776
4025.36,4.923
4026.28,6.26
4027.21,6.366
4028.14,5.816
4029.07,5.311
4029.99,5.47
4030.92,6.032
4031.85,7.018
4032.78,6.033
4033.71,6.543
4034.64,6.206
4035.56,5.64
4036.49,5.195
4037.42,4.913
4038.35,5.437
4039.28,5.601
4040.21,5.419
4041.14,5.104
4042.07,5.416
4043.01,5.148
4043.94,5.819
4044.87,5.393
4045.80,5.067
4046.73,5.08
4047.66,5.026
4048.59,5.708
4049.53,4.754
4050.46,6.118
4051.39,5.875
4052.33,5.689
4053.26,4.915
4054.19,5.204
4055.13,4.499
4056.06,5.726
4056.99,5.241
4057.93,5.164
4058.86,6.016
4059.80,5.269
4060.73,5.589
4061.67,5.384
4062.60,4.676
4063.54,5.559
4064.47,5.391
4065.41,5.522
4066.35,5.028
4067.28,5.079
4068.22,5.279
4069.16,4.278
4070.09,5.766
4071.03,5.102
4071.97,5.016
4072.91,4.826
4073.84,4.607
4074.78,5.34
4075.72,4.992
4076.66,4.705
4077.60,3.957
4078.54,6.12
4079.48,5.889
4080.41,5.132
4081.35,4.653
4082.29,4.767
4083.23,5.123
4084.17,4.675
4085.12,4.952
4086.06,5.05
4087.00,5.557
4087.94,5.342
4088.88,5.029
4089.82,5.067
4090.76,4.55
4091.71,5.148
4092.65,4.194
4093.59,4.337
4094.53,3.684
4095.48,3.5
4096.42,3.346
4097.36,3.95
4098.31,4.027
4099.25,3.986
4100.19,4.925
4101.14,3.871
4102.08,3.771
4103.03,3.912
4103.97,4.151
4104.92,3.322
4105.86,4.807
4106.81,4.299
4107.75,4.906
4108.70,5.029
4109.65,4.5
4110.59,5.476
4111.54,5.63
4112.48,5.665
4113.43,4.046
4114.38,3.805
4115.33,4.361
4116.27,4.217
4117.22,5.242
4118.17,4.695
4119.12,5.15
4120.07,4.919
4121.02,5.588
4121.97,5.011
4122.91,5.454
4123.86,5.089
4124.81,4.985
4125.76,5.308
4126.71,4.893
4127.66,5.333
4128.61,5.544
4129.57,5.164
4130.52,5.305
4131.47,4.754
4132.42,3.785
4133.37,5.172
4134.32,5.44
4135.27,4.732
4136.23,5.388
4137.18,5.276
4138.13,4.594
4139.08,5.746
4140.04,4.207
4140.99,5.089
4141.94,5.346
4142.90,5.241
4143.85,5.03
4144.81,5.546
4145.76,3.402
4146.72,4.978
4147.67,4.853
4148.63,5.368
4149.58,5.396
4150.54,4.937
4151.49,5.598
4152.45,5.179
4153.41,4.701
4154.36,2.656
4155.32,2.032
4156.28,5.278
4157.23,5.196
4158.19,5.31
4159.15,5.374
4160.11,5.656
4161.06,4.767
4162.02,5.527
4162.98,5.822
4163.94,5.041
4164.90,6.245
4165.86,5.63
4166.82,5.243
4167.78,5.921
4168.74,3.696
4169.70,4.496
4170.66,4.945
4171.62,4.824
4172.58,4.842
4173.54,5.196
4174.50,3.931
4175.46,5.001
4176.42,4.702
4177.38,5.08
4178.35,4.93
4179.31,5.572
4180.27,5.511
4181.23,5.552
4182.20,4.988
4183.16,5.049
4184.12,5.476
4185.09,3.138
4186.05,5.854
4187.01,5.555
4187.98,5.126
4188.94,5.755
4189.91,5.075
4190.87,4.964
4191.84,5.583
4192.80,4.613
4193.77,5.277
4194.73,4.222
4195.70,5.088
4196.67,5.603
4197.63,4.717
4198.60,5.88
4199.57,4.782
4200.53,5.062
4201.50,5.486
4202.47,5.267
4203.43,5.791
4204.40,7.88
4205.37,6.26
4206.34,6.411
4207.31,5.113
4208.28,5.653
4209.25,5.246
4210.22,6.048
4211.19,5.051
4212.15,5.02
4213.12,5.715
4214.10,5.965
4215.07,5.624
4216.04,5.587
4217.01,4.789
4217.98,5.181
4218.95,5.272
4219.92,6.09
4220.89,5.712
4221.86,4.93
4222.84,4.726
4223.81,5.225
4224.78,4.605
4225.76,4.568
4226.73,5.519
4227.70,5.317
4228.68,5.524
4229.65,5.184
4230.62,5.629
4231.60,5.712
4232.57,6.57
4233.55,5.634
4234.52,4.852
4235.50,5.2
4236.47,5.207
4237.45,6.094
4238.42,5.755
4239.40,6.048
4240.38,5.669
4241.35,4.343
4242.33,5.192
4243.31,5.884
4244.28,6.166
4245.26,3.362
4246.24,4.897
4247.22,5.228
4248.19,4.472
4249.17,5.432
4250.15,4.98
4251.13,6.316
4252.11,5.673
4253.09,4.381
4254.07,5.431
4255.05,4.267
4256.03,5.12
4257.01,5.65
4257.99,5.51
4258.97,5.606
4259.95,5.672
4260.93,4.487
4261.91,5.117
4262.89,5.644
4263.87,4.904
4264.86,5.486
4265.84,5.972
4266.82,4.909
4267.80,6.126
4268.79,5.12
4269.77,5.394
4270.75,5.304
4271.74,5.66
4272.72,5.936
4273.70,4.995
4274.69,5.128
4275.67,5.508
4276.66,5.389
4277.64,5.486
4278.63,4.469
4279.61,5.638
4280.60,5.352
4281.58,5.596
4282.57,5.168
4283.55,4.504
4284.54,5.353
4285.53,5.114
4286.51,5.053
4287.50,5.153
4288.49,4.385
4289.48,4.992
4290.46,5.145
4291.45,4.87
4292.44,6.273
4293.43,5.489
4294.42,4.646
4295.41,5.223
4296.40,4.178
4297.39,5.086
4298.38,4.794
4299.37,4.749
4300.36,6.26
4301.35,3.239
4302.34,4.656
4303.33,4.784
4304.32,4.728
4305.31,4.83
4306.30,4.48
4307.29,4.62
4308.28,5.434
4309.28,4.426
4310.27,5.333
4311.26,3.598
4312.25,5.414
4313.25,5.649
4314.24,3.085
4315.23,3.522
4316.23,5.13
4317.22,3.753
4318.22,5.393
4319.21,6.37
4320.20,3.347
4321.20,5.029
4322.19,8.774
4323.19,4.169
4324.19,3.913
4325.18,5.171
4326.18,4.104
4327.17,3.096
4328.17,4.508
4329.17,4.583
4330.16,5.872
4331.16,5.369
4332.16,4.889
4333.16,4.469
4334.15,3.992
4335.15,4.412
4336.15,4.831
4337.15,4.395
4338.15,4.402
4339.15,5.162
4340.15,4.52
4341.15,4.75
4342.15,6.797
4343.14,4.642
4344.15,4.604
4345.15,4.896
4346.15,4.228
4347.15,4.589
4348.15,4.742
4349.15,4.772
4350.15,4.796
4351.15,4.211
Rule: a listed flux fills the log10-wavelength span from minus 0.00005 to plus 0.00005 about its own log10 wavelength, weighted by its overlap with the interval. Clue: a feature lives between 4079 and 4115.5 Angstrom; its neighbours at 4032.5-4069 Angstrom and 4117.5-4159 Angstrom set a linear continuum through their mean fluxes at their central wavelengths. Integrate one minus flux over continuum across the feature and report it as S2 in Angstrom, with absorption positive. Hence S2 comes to 4.11 Angstrom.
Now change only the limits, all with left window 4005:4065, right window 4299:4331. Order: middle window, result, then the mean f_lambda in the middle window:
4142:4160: 1.4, 4.81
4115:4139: 1.2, 5.03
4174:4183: 0.2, 5.03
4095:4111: 3.4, 4.22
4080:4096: 2.0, 4.74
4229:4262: -2.4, 5.32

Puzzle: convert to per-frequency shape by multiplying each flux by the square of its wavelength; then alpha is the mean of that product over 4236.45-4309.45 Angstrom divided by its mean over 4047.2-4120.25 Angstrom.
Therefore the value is 1.16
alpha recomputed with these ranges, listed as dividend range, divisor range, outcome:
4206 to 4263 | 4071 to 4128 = 1.20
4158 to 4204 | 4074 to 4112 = 1.16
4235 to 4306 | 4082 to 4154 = 1.16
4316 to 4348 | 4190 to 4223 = 0.94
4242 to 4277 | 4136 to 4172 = 1.11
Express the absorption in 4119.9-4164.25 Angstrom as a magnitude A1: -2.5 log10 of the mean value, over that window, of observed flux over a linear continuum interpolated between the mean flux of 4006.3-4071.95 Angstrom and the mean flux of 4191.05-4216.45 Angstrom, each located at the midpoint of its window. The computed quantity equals 0.10 mag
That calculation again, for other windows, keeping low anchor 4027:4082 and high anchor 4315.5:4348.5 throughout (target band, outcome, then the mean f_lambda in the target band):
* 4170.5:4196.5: 0.01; 5.04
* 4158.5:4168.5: -0.07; 5.47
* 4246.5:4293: -0.07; 5.26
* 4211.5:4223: -0.08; 5.4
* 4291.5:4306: -0.01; 4.92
